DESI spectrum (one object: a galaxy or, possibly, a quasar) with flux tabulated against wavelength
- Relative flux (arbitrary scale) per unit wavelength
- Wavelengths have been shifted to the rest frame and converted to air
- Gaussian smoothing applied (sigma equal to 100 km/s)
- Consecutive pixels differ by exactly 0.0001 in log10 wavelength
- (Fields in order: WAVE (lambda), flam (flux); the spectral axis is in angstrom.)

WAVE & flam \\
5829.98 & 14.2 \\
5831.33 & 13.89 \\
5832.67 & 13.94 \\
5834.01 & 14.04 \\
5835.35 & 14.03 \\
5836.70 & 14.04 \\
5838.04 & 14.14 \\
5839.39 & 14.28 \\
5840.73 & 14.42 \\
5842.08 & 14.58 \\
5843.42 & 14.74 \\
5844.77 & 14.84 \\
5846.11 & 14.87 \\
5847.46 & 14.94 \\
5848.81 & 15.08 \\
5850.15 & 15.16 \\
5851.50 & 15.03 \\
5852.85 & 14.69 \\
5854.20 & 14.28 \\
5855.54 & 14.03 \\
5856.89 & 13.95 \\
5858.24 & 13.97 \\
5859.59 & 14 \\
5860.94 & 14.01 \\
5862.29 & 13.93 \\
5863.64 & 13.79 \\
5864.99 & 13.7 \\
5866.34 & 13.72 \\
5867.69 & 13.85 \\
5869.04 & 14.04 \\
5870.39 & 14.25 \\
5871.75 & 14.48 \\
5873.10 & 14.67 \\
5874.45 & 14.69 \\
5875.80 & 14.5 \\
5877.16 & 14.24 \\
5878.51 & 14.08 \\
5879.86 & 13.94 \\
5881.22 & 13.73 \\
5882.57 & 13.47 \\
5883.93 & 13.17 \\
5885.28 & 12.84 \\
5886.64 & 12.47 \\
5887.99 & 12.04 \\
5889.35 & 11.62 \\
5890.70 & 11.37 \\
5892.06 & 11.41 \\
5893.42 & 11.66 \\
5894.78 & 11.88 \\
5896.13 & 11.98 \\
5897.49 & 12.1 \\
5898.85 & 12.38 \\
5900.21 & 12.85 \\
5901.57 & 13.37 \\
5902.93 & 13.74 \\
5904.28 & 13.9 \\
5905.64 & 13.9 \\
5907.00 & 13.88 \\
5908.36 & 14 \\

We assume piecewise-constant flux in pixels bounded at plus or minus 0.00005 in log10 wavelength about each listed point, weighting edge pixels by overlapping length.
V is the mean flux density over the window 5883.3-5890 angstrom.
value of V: 12.4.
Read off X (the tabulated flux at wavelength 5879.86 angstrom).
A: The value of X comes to 13.94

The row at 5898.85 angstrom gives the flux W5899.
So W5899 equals 12.38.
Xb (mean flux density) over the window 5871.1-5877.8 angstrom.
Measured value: 14.5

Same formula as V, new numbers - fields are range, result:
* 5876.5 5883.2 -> 13.9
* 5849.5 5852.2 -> 15.1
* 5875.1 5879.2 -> 14.3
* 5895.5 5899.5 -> 12.1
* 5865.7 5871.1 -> 14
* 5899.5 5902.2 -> 13.1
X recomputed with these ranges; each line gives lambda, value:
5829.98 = 14.2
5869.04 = 14.04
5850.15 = 15.16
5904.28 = 13.9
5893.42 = 11.66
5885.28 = 12.84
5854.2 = 14.28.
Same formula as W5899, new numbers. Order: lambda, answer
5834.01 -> 14.04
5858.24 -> 13.97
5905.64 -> 13.9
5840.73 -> 14.42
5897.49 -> 12.1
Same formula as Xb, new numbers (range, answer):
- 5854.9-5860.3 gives 14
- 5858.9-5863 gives 14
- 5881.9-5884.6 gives 13.3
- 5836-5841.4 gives 14.2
